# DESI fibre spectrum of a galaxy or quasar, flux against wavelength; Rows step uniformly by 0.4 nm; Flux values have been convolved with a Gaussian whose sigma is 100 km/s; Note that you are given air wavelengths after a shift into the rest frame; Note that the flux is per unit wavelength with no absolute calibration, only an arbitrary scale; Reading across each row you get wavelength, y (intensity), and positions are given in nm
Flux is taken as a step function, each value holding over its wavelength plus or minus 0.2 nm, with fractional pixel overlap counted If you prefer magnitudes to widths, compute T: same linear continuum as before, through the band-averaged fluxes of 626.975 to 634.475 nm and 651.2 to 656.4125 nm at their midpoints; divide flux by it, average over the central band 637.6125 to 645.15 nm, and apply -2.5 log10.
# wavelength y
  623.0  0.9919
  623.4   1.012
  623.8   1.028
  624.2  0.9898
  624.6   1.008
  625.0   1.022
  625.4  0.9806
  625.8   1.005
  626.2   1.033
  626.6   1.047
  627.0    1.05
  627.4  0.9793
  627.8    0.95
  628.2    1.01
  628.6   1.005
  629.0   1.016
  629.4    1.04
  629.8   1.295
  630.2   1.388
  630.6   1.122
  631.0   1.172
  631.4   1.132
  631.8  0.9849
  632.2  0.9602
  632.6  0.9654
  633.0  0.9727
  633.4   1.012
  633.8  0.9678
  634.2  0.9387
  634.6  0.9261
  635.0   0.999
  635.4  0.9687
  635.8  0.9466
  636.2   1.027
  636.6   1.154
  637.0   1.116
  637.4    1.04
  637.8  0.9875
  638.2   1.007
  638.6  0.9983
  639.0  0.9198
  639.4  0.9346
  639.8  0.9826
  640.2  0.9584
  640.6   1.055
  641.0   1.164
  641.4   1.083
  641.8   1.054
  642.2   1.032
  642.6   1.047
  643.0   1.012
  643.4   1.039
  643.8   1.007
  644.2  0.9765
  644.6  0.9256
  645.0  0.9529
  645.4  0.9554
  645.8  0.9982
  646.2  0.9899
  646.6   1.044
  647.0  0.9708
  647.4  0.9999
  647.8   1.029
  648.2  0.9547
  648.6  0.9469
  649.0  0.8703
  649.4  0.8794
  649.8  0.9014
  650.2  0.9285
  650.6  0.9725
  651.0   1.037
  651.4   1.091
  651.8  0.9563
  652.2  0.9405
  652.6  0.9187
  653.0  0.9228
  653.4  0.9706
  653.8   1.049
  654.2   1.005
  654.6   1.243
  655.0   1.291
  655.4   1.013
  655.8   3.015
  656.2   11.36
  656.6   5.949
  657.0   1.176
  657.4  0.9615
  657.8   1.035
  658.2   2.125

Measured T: 0.42 mag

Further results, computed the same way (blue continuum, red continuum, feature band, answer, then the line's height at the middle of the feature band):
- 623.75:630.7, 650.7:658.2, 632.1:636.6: 0.30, 1.3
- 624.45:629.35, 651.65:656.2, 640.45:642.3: 0.25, 1.36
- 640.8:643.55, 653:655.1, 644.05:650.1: 0.12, 1.07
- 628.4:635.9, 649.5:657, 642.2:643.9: 0.41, 1.51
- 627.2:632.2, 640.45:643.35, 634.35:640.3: 0.08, 1.07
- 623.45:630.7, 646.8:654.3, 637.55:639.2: 0.03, 1.01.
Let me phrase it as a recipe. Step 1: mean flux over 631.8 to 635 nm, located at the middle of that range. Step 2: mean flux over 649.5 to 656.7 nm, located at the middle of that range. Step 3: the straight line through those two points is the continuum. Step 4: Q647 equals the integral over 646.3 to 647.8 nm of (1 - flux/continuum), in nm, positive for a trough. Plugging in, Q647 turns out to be 0.566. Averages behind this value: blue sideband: 0.967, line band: 1.01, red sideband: 1.91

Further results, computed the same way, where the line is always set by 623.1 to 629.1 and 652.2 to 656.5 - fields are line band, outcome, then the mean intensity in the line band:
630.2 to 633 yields 0.41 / 1.07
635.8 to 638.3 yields 0.76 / 1.05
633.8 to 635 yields 0.38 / 0.949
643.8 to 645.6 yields 0.87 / 0.959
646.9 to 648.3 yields 0.70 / 0.992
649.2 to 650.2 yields 0.57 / 0.898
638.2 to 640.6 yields 0.96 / 0.971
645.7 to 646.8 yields 0.52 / 1.01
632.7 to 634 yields 0.35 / 0.983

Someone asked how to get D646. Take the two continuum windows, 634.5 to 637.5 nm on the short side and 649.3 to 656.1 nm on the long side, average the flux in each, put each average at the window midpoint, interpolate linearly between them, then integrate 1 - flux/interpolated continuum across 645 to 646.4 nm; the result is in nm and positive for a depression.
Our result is 0.233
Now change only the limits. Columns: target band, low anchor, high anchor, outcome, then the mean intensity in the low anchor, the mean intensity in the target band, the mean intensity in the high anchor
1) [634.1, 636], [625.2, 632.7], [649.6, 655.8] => 0.195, 1.06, 0.957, 1.08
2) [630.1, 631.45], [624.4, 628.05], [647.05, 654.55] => -0.265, 1.01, 1.2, 0.971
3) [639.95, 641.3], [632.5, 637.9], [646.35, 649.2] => -0.093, 1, 1.06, 0.974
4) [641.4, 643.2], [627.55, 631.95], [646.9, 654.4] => -0.038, 1.1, 1.04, 0.965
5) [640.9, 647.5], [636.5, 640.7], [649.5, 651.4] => -0.146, 1.01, 1.01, 0.969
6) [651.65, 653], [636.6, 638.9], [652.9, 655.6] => 0.171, 1.04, 0.936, 1.08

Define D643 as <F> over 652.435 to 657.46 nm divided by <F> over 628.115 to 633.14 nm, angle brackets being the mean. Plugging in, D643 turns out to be 2.2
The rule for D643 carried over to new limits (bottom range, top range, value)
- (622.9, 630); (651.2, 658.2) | 2.00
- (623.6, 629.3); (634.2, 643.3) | 1.01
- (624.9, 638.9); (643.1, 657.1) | 1.44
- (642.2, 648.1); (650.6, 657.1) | 2.11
